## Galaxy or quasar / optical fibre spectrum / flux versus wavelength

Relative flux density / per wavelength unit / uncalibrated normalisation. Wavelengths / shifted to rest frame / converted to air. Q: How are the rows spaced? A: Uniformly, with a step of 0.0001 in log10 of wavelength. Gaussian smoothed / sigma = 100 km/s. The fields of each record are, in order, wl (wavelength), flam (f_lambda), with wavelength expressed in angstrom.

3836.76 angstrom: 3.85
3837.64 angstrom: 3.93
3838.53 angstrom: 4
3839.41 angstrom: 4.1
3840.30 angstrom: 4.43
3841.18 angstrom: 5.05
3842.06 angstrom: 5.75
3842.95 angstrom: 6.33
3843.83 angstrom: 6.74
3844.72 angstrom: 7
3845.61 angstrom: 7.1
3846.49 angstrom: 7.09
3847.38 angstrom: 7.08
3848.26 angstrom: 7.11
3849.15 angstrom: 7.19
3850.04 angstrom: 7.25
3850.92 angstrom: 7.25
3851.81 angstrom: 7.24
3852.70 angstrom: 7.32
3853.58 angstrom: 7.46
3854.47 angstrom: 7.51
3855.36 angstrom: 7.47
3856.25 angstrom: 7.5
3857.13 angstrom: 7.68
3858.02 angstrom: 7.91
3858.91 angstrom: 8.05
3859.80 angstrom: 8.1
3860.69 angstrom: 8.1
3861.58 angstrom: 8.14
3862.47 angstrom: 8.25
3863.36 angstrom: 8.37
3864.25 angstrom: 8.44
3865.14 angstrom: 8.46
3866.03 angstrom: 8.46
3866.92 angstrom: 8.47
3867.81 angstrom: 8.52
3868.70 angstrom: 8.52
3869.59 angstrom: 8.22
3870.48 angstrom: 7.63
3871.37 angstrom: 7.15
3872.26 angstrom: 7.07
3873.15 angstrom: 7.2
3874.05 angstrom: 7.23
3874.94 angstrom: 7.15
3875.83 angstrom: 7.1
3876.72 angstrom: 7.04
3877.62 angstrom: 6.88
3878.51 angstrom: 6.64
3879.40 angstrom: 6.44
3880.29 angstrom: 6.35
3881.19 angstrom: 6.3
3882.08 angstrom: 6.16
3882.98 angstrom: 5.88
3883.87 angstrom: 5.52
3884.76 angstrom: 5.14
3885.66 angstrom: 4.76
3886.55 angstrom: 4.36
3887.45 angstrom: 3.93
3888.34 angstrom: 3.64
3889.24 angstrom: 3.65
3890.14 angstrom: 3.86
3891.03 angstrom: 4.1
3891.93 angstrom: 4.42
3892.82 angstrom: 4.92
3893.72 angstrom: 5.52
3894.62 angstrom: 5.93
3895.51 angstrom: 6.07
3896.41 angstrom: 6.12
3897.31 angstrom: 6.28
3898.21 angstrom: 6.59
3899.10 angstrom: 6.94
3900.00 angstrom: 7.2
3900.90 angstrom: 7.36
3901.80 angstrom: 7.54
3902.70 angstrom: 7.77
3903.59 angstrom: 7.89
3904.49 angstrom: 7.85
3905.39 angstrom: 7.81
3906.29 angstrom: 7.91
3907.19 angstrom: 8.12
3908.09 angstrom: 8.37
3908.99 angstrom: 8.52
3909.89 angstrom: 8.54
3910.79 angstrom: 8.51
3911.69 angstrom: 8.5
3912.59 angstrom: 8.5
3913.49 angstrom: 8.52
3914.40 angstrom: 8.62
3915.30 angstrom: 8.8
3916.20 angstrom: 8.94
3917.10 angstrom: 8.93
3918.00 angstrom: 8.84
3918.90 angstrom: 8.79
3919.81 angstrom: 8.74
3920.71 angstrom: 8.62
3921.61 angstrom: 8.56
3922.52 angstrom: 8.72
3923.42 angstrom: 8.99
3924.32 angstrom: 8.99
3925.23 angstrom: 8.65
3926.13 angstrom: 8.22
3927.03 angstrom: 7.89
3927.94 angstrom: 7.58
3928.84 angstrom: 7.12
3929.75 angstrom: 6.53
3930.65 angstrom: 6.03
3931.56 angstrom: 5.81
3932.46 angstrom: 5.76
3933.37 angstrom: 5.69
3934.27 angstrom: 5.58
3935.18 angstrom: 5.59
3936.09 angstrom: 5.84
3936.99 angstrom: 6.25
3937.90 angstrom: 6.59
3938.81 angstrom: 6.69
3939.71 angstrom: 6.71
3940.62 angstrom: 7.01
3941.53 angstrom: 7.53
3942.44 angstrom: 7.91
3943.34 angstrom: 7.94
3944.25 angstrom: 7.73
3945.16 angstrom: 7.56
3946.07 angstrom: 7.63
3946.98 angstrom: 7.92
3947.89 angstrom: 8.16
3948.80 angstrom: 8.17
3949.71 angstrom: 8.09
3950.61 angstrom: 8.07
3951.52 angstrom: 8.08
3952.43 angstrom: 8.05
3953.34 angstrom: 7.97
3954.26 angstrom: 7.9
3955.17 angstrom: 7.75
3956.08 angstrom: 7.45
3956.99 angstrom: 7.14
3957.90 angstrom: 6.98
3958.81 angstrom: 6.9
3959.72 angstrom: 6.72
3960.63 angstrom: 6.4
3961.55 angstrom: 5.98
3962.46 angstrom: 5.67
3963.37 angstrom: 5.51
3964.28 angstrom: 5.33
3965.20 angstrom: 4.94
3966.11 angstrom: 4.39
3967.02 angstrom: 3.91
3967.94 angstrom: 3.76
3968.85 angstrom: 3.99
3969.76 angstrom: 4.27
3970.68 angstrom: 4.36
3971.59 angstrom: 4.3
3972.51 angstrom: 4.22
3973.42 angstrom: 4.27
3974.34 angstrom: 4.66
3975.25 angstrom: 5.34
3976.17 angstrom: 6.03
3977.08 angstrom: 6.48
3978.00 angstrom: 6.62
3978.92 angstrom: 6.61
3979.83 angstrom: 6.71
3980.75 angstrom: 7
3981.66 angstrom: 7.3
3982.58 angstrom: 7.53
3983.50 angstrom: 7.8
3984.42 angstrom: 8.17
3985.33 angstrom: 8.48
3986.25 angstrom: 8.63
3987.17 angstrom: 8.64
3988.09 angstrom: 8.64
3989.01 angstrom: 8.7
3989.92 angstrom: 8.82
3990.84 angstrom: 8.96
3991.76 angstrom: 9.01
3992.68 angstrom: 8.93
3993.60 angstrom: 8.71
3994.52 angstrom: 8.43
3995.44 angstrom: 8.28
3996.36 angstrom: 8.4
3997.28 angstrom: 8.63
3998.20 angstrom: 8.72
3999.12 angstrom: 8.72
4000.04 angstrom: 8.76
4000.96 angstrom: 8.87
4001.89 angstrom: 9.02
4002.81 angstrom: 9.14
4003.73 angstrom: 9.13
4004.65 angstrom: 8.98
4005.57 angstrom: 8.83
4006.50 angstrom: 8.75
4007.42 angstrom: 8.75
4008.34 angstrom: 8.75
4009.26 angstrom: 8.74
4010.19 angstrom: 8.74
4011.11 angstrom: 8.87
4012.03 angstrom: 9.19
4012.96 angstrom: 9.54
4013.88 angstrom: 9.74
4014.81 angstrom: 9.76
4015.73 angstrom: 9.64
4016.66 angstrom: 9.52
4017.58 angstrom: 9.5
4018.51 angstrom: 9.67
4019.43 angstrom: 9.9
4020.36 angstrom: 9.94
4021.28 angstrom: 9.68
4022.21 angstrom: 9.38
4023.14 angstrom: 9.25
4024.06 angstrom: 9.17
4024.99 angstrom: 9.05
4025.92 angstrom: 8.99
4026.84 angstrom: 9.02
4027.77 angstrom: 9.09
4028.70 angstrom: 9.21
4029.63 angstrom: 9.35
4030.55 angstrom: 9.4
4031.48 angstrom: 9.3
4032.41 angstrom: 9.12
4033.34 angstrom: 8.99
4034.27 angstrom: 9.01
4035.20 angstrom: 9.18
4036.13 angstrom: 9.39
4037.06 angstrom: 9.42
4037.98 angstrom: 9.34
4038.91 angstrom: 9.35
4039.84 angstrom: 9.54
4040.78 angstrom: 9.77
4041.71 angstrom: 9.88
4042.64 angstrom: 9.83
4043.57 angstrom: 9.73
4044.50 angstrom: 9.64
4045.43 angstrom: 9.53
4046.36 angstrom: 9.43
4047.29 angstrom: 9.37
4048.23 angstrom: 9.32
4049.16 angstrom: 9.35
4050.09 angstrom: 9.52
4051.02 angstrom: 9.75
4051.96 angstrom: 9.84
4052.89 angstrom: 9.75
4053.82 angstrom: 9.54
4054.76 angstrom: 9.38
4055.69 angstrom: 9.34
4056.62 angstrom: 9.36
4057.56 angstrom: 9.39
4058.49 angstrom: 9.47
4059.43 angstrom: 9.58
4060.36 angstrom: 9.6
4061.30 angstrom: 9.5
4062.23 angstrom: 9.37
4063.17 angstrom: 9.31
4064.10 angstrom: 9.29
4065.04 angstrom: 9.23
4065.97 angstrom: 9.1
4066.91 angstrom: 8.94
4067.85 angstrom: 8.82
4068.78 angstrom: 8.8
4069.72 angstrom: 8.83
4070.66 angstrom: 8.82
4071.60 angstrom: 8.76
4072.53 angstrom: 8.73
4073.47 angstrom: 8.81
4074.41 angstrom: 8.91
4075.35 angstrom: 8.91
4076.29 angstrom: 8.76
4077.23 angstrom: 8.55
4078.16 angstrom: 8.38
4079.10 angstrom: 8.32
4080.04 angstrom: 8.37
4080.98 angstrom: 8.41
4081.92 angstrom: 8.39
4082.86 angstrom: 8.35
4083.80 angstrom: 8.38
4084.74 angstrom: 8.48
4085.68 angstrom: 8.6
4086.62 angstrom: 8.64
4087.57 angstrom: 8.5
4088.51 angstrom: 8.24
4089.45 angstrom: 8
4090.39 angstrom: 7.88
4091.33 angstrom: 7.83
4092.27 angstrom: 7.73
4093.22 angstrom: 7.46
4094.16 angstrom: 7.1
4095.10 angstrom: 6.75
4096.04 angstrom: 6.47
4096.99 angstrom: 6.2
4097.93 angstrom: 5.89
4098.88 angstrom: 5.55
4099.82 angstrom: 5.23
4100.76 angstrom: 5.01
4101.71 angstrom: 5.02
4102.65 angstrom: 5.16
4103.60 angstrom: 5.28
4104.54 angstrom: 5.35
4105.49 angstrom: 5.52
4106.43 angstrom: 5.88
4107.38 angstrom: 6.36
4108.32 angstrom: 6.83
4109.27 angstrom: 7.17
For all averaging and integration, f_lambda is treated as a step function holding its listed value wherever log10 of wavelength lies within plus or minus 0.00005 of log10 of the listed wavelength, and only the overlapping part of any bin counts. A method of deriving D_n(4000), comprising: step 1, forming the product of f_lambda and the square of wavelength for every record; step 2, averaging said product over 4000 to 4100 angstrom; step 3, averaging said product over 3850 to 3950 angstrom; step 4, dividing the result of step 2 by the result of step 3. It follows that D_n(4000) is 1.33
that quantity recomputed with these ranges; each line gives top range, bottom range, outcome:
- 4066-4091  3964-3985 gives 1.61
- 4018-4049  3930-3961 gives 1.38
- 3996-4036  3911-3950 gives 1.25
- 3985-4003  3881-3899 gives 1.77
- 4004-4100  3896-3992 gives 1.31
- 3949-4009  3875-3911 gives 1.19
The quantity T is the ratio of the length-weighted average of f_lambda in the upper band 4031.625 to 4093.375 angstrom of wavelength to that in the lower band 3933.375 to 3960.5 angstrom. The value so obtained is 1.24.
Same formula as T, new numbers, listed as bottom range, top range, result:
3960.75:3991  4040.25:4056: 1.54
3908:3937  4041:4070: 1.20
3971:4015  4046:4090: 1.12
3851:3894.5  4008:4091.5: 1.35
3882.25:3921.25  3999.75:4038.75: 1.34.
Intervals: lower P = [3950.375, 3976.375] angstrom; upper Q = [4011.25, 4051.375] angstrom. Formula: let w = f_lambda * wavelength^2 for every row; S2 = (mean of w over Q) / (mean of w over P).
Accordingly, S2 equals 1.67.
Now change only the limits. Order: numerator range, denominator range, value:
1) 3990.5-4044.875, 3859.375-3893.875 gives 1.50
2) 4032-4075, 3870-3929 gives 1.42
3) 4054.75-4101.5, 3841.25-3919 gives 1.29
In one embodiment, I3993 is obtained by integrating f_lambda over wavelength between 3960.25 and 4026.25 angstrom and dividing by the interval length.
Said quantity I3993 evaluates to 7.75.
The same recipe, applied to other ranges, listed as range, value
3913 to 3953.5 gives 7.65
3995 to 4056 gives 9.27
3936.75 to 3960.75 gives 7.48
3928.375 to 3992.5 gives 6.73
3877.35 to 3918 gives 6.71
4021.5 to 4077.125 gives 9.28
